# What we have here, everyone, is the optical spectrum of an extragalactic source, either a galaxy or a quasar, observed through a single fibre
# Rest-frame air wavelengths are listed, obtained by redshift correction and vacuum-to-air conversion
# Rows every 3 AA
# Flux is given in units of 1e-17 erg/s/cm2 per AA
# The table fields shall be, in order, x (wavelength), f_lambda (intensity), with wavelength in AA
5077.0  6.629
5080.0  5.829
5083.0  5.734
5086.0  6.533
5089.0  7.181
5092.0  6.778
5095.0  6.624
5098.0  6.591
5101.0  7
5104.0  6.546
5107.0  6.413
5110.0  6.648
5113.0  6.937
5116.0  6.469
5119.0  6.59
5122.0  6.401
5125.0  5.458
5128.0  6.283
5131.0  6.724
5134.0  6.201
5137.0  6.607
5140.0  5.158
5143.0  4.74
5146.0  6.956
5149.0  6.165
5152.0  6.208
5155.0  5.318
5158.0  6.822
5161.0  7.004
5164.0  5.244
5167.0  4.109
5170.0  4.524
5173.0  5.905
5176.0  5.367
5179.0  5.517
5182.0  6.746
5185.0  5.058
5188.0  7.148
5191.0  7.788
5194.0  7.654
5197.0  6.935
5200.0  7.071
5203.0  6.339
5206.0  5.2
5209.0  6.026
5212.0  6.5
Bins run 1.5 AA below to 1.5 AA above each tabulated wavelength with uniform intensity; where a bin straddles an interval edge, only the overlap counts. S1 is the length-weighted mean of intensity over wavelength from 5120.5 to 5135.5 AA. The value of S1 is 6.21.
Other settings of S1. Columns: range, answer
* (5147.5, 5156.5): 5.9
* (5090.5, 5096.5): 6.7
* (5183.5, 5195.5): 6.91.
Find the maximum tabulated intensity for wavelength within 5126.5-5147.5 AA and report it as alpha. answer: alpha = 6.956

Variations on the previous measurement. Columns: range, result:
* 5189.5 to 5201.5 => 7.788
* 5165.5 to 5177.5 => 5.905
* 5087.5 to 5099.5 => 7.181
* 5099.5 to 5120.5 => 7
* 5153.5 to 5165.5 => 7.004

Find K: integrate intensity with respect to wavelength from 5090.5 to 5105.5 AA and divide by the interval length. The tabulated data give 6.71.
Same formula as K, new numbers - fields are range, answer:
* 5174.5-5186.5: 5.67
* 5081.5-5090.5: 6.48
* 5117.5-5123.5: 6.5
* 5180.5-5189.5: 6.32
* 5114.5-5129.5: 6.24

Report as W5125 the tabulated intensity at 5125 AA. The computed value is 5.458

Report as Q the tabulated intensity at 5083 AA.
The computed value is 5.734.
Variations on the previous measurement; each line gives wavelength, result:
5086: 6.533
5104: 6.546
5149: 6.165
